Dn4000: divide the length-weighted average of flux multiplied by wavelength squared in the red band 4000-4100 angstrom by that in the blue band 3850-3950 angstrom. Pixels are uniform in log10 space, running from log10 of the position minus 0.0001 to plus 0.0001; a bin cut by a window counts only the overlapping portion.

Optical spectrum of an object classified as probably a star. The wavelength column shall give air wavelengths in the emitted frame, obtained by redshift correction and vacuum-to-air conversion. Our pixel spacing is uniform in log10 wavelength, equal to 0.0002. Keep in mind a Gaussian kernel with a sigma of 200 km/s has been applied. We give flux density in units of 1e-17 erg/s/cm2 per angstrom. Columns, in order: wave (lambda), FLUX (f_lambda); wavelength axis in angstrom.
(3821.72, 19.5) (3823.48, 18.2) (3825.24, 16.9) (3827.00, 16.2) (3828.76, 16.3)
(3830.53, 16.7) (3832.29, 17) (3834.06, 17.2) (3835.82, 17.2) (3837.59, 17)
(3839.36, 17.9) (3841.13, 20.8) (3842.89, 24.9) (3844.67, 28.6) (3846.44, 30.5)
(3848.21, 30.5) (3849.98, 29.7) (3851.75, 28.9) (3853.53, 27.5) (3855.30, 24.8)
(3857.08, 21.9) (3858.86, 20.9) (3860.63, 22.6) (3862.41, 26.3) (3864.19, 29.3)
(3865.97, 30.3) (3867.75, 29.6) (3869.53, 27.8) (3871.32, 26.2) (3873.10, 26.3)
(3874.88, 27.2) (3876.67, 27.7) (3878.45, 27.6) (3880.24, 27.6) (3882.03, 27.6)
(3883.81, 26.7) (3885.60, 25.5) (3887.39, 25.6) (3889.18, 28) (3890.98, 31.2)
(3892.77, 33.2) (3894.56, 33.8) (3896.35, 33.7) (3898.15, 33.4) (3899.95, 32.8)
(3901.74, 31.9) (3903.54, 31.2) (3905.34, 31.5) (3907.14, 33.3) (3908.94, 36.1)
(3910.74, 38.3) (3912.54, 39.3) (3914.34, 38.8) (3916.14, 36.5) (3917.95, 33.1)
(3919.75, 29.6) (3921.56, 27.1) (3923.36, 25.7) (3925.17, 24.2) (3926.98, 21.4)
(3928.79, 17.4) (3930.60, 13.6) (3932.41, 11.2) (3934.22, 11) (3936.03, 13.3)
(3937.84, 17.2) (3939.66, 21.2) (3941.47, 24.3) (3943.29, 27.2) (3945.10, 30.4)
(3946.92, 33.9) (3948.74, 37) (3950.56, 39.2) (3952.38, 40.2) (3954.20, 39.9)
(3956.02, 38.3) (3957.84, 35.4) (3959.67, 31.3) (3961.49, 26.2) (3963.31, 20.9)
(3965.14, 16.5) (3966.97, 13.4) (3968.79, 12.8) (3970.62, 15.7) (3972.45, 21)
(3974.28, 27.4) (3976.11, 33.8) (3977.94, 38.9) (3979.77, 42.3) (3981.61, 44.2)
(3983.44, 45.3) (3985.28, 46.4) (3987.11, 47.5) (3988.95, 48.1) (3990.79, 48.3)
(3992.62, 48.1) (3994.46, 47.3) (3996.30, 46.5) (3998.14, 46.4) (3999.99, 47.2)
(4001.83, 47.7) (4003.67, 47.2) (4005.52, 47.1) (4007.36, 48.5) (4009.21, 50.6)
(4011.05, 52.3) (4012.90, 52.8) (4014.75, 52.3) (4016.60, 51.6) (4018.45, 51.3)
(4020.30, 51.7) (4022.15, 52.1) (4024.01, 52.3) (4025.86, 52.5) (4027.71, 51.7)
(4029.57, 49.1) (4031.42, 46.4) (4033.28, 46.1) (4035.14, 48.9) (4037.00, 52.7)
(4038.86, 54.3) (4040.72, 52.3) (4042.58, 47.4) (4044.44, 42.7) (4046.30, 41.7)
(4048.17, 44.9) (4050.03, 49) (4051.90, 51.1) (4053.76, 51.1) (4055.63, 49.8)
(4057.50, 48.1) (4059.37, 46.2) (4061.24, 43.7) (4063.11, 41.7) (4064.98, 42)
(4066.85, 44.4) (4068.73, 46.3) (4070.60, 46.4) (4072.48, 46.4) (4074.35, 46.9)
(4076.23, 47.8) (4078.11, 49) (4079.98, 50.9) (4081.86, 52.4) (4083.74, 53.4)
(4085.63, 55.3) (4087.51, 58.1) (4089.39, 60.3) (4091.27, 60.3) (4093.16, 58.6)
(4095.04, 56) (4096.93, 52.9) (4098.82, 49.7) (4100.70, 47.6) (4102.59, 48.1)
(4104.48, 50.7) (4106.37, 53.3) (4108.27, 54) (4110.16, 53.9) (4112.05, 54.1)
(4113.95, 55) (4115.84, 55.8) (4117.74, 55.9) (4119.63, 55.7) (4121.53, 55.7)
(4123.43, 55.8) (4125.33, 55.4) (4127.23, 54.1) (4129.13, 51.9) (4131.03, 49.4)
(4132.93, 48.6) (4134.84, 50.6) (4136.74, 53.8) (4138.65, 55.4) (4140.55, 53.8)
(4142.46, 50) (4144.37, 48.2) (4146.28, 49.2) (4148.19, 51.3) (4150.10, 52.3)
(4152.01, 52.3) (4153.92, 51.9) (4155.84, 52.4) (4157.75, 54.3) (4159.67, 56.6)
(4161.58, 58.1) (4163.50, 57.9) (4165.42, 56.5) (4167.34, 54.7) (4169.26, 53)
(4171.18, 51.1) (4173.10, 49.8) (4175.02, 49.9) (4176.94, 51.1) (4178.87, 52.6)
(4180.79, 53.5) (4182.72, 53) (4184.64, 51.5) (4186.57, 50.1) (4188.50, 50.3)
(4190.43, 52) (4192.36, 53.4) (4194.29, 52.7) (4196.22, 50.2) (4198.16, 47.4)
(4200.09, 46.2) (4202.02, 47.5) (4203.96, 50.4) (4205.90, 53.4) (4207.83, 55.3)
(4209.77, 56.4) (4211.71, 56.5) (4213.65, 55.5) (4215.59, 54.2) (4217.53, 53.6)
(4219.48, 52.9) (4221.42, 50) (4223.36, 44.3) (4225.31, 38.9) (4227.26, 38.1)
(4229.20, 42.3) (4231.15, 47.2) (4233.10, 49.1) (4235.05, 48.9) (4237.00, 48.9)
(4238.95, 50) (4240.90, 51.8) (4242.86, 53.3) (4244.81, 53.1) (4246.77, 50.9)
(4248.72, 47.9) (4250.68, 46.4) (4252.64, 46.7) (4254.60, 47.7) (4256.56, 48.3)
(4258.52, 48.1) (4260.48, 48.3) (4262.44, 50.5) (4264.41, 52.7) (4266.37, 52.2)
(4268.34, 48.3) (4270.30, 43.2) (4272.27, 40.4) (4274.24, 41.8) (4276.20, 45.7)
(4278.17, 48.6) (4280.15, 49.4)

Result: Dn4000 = 1.9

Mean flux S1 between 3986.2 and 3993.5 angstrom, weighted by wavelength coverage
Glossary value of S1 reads 48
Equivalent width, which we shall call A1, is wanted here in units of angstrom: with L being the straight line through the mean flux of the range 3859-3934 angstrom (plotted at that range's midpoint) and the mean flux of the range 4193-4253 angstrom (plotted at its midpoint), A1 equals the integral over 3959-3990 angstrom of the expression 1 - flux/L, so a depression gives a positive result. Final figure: 2.2 angstrom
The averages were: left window 28.5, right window 49.7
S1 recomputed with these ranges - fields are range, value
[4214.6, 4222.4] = 52.7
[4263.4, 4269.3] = 51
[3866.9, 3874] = 27.5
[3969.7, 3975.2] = 21.4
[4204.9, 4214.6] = 55.4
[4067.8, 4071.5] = 46.4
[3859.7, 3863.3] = 24.4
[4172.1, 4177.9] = 50.3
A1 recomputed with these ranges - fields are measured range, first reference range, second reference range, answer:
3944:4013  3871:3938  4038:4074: -1.3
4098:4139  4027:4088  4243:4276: -4.0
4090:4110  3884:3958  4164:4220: -4.0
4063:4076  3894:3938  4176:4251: -1.9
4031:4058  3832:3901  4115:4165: -2.7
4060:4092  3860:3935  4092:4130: 0.0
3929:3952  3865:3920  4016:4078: 8.2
